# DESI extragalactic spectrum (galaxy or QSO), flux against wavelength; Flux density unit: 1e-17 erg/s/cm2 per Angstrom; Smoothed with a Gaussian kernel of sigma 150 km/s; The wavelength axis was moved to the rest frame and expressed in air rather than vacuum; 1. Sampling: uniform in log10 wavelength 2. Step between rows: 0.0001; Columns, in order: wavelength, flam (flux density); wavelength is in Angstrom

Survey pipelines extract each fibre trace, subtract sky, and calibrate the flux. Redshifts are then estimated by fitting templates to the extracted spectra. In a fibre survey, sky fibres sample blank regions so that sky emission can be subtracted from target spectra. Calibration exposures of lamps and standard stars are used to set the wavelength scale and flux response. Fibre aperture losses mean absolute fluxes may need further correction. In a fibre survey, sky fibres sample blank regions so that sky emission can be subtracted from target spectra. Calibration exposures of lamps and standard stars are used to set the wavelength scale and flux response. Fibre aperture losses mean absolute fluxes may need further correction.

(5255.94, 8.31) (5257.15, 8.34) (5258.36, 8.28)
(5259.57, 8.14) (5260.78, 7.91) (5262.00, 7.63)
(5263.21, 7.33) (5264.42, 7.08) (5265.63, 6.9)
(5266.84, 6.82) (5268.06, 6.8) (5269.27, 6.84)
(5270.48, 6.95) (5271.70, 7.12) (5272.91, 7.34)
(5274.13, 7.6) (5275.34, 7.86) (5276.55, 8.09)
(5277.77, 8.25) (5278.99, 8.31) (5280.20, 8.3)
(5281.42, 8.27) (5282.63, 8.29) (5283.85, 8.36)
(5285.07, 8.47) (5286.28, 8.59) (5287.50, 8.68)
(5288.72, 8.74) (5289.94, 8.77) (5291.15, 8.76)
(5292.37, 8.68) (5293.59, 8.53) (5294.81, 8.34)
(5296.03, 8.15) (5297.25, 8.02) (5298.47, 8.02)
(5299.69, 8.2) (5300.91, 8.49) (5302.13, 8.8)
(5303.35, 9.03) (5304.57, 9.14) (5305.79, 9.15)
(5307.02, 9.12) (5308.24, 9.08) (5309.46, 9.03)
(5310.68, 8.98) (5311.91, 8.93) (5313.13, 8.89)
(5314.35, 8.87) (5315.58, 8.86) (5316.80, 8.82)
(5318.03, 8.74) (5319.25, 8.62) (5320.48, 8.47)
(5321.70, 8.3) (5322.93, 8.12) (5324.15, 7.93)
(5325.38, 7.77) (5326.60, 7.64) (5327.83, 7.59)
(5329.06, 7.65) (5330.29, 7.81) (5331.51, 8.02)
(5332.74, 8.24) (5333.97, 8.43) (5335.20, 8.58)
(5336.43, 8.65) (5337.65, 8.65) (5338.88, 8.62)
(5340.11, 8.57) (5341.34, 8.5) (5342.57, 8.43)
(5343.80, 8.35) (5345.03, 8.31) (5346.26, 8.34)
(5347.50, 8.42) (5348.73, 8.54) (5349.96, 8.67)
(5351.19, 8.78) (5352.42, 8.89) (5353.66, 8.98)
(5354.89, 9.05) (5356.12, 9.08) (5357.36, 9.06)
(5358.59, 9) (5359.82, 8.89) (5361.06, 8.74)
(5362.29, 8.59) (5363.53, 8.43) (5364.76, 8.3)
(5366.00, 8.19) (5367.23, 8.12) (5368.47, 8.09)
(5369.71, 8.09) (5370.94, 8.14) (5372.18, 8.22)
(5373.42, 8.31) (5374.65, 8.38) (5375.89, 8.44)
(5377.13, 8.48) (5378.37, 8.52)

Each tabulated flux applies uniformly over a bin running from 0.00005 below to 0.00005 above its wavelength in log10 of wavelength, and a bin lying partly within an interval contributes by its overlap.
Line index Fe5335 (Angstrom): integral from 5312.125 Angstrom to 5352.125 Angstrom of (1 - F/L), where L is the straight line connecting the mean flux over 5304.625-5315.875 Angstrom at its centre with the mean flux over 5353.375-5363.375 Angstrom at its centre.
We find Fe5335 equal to 2.5 Angstrom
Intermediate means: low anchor 9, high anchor 8.9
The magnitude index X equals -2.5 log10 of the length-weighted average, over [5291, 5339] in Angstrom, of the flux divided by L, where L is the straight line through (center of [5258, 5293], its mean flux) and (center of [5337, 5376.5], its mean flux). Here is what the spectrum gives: -0.04 mag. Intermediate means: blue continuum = 7.9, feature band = 8.49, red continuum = 8.54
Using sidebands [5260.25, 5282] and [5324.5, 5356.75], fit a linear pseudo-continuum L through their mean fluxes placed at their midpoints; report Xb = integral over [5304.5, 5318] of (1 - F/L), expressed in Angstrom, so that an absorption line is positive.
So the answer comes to -1.6 Angstrom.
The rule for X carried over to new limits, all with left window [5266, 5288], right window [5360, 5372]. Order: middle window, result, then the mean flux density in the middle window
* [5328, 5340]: -0.019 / 8.28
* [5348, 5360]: -0.082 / 8.9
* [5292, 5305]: -0.072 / 8.48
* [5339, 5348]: -0.030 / 8.42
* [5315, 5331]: -0.014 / 8.18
